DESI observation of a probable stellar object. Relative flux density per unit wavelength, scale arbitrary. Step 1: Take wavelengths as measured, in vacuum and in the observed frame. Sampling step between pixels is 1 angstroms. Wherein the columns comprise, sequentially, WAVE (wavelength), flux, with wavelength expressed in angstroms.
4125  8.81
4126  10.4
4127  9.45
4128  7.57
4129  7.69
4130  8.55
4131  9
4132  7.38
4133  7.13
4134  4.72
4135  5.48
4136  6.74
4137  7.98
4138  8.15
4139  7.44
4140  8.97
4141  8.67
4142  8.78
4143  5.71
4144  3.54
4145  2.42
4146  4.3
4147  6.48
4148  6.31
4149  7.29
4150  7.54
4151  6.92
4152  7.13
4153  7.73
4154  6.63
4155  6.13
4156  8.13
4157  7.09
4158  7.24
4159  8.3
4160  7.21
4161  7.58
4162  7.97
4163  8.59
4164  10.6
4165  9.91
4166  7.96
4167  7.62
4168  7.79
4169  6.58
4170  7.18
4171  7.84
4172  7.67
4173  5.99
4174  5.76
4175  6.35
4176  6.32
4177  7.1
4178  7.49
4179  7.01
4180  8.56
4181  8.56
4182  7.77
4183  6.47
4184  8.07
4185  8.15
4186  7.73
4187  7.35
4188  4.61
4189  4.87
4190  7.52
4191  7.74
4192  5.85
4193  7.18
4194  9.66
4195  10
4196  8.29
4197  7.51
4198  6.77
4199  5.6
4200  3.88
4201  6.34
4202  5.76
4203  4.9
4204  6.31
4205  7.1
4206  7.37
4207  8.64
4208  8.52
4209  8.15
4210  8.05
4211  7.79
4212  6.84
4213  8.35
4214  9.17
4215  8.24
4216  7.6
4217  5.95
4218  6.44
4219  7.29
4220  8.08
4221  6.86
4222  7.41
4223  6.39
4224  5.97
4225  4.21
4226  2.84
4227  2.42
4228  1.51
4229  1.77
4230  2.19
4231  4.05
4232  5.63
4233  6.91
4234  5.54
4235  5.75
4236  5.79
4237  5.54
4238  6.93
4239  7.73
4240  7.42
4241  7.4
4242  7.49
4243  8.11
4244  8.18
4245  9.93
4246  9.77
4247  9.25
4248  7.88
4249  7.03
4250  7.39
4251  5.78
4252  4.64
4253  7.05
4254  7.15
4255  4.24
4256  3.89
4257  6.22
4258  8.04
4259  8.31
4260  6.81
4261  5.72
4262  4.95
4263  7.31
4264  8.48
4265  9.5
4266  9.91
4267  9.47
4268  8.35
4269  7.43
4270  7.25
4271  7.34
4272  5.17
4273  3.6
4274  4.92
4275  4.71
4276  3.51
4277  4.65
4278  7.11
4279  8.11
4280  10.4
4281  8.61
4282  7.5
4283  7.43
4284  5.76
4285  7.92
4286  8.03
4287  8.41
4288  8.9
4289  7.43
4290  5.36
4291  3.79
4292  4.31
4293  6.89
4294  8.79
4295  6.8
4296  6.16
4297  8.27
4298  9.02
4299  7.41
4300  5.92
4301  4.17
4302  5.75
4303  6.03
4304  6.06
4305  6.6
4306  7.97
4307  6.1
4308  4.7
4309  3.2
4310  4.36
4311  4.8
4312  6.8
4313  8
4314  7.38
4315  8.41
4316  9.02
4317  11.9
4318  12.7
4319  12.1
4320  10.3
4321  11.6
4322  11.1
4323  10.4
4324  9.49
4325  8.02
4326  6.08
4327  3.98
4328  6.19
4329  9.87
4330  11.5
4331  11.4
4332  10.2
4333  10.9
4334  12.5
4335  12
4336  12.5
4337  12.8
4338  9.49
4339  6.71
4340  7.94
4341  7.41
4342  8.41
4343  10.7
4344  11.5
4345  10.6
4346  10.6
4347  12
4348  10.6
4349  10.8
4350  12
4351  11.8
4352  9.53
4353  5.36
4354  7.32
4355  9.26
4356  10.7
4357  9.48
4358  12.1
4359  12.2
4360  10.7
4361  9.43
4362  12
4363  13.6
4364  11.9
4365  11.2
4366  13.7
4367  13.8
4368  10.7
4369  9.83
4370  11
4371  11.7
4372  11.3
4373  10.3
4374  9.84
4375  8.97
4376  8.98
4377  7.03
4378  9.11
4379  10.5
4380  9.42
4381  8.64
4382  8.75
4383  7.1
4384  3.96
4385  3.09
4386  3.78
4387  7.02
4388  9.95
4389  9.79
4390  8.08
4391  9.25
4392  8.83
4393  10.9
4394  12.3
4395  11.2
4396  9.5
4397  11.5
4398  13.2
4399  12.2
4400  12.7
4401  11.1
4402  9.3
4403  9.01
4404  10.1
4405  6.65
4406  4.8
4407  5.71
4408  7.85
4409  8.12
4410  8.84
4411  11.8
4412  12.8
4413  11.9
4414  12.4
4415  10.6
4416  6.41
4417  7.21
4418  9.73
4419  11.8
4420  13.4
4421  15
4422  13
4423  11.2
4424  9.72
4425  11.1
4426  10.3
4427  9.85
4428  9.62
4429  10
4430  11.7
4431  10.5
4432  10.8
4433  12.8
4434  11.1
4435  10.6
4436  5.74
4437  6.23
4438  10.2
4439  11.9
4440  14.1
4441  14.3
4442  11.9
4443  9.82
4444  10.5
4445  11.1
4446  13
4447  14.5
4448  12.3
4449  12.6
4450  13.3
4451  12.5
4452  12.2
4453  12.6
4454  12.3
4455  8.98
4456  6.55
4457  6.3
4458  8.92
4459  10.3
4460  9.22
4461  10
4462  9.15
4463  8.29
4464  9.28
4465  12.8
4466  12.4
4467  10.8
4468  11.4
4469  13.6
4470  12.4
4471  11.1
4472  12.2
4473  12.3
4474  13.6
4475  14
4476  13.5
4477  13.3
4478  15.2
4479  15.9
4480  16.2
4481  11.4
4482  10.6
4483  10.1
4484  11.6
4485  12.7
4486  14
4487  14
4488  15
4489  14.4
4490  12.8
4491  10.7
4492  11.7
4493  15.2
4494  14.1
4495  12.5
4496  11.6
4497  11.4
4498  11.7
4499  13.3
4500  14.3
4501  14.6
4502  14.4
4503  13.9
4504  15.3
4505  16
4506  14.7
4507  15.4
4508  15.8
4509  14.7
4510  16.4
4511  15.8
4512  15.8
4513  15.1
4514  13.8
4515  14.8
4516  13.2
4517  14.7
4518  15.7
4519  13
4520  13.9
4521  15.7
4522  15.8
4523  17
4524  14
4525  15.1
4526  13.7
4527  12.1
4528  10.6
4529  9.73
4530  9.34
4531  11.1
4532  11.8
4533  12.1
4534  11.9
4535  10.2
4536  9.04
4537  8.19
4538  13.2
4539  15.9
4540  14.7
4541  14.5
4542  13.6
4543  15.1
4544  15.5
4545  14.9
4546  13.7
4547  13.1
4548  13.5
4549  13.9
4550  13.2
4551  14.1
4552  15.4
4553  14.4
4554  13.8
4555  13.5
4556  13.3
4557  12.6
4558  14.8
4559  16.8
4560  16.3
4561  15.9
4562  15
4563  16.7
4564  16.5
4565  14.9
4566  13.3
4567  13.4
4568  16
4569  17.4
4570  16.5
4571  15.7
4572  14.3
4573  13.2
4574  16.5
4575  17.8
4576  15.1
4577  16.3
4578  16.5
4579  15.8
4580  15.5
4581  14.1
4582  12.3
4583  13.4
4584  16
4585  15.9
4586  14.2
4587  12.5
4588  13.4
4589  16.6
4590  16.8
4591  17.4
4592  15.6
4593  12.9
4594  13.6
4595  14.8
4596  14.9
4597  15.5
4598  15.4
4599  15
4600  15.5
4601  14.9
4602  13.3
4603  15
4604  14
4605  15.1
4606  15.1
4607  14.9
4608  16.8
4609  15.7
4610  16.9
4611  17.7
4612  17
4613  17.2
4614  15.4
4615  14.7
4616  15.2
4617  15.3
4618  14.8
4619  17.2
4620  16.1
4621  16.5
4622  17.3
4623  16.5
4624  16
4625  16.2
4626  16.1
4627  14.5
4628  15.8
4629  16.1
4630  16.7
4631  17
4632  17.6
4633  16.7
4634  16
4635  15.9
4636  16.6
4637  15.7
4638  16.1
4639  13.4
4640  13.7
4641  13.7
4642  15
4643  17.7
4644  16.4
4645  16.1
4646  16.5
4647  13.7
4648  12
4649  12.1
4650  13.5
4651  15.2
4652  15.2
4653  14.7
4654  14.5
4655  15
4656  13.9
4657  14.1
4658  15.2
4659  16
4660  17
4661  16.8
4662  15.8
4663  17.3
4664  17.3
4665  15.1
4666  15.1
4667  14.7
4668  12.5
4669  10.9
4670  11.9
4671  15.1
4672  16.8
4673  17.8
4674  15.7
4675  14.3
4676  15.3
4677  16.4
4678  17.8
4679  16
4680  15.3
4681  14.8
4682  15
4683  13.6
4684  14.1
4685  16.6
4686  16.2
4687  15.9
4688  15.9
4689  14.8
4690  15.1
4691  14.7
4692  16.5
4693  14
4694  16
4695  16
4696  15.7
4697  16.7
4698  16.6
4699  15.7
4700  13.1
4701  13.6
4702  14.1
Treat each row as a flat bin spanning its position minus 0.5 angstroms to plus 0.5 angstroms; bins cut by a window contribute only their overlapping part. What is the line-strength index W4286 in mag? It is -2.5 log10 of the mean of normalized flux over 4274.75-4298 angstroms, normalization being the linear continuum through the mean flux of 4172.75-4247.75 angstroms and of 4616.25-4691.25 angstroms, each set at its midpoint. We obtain 0.18 mag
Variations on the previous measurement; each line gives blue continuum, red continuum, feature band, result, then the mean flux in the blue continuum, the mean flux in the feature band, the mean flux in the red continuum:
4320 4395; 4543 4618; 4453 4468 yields 0.24 mag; 9.79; 9.82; 15.1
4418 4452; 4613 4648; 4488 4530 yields -0.07 mag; 11.4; 14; 15.8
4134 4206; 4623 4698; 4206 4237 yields 0.27 mag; 7.09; 6.16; 15.4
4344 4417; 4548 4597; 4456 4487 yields 0.05 mag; 9.83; 11.7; 15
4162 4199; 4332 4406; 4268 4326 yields 0.24 mag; 7.49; 7.26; 9.97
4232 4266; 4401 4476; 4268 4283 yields 0.16 mag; 7.06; 6.55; 10.7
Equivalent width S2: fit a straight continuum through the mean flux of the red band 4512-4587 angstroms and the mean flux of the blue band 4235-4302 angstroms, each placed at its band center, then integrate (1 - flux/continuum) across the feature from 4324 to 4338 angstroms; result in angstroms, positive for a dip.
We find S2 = -1.96 angstroms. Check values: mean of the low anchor 6.99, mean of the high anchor 14.2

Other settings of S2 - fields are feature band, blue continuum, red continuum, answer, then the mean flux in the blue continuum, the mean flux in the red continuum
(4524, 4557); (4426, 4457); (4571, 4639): 2.0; 11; 15.5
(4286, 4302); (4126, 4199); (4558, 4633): 4.9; 7.31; 15.5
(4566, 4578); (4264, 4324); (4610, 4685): -1.6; 7.38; 15.5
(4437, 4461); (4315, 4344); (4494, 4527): 3.2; 9.9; 14.4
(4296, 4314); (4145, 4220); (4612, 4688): 6.1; 7.25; 15.5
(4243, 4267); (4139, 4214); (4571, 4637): 3.8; 7.21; 15.5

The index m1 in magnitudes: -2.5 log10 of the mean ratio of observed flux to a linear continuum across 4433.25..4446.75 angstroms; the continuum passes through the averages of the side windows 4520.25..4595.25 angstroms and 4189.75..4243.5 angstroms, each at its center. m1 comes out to 0.07 mag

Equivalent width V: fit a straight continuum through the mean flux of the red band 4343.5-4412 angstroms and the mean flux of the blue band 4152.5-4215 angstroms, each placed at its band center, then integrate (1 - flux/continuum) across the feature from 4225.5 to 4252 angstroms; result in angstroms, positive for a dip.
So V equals 6.4 angstroms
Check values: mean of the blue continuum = 7.38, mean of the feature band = 6.13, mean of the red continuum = 9.81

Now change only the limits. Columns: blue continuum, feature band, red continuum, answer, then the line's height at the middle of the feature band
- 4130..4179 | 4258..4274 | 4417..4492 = 2.8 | 8.8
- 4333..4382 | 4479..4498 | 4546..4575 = 0.6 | 13.3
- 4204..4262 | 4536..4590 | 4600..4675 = -3.3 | 13.8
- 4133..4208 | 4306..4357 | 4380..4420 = -3.8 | 8.6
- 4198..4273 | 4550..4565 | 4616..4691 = -1.6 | 13.4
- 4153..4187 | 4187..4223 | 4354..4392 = 3.5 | 7.91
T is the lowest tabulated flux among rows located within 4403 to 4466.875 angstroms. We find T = 4.8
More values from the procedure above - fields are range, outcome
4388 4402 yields 8.08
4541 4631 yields 12.3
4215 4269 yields 1.51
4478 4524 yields 10.1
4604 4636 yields 14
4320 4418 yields 3.09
